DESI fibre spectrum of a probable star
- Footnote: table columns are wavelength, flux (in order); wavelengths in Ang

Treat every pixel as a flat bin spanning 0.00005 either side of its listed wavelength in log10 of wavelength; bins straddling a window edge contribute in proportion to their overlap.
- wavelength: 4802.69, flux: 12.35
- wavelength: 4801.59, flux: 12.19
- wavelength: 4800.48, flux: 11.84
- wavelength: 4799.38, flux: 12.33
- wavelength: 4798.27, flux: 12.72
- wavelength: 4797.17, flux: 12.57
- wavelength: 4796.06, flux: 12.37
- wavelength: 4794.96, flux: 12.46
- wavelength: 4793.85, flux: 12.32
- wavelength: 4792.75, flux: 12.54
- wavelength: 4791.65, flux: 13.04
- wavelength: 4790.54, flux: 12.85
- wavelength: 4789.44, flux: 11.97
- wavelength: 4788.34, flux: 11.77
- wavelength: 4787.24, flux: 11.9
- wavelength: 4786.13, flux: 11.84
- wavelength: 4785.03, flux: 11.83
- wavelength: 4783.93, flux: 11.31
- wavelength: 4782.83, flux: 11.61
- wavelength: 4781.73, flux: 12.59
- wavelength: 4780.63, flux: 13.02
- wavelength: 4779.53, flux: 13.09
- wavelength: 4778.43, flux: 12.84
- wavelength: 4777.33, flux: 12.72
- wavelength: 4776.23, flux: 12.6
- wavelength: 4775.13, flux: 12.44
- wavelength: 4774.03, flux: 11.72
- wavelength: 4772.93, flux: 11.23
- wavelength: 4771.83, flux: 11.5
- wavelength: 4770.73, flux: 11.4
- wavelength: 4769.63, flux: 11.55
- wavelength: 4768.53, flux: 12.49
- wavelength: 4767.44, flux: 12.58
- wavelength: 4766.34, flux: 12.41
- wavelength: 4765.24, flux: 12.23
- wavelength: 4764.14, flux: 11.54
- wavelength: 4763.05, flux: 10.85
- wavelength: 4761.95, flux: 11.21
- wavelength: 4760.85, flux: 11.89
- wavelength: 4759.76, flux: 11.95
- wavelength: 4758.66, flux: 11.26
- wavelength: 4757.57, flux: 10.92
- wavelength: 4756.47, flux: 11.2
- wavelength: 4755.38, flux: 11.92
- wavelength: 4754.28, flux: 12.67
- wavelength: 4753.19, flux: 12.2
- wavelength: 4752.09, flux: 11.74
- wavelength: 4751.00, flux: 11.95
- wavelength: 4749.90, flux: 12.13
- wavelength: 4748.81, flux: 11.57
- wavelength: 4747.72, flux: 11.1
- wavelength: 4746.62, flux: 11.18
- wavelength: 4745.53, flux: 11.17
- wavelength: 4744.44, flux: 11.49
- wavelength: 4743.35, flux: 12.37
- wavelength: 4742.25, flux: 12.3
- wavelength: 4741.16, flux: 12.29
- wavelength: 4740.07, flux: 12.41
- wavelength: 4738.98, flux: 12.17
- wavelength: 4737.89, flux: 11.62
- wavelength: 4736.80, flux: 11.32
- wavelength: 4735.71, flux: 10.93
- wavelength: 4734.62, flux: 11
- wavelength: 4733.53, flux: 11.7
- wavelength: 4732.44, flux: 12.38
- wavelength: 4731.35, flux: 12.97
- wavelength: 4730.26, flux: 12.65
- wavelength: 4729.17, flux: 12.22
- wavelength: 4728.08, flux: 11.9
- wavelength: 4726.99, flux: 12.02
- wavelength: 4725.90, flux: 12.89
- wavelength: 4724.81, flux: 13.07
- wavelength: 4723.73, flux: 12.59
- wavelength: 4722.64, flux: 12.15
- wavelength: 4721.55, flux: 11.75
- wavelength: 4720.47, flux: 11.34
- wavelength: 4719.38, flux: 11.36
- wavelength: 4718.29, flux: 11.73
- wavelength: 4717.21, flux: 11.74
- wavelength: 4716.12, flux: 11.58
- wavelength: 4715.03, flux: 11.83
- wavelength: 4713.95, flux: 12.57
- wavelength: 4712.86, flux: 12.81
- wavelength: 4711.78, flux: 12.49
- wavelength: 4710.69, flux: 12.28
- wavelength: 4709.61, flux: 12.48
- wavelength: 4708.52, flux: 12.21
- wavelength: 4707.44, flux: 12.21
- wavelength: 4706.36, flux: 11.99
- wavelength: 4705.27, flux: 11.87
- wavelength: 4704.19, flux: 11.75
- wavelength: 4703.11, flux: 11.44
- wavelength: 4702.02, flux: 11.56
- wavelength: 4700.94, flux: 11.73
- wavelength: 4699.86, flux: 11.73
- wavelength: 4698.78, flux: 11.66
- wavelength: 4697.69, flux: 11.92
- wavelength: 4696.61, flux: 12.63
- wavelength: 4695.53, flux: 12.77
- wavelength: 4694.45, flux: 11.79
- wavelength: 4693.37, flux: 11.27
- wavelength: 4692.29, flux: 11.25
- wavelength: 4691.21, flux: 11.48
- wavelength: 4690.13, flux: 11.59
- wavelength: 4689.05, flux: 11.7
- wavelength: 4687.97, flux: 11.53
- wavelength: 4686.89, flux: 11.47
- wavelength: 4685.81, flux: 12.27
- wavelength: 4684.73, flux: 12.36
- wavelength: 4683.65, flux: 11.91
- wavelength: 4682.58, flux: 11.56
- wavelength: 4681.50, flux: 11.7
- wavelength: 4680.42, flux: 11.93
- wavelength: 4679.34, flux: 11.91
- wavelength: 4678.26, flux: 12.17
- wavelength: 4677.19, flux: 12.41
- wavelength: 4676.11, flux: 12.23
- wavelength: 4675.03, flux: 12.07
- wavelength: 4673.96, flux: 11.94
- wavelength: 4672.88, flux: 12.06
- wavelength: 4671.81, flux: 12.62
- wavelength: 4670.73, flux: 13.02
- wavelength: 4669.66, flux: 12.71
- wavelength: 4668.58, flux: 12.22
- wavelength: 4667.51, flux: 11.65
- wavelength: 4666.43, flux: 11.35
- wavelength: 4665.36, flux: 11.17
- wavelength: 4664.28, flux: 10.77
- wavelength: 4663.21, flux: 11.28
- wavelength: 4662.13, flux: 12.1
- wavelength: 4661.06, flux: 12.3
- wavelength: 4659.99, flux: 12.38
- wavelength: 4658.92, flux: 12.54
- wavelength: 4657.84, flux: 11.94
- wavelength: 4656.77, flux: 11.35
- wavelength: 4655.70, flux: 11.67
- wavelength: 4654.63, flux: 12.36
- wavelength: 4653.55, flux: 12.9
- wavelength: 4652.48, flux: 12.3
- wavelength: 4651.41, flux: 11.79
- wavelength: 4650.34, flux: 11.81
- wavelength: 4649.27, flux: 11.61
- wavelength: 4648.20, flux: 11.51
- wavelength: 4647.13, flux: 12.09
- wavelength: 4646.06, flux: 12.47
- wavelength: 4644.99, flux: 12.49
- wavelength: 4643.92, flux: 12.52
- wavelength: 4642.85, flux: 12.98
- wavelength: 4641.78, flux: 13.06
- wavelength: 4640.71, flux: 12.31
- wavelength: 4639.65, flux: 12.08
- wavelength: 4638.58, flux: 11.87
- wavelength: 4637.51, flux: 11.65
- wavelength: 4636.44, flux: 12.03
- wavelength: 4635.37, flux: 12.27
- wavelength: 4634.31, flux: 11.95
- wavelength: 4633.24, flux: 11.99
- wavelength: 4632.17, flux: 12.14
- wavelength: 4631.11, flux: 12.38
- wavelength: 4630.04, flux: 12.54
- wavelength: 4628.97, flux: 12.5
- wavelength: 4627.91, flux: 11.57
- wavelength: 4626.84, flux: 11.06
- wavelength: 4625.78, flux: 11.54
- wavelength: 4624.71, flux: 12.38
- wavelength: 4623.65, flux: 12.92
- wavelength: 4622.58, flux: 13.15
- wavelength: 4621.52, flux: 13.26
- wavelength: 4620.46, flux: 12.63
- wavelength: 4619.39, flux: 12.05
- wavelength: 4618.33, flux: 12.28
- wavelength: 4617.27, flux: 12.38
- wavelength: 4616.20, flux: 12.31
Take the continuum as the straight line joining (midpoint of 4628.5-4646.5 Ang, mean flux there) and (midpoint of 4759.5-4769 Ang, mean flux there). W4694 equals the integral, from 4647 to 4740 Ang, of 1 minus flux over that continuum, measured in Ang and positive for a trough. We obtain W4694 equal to 1.2 Ang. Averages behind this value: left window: 12.3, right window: 11.9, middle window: 12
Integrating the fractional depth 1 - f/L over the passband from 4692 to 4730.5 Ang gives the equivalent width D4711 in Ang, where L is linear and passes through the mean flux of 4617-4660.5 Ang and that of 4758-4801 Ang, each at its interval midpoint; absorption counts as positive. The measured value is 0.40 Ang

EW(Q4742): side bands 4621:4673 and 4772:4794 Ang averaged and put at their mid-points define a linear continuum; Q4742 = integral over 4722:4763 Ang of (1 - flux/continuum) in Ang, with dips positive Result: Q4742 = 1.1 Ang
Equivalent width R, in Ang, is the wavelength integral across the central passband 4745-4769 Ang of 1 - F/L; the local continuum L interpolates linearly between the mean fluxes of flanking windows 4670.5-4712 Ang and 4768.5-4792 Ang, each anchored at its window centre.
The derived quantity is 0.7 Ang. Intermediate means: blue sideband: 12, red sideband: 12.1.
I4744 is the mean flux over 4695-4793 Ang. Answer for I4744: 12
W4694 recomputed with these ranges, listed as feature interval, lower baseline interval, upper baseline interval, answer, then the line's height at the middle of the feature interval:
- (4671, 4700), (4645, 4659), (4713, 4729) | 0.2 Ang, 12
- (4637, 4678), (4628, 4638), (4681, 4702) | -0.3 Ang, 12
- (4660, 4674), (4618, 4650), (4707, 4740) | 0.3 Ang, 12.2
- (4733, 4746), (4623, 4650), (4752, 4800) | 0.4 Ang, 12.1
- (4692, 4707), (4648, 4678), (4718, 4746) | 0.2 Ang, 12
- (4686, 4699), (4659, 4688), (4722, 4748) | 0.2 Ang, 12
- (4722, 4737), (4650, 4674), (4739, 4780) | -0.3 Ang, 11.9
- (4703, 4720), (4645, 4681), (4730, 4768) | -0.2 Ang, 11.9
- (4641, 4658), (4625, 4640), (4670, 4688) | -0.2 Ang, 12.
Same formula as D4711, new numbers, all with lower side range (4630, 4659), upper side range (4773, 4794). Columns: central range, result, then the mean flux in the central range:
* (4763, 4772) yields 0.3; 11.9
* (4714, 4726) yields 0.2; 12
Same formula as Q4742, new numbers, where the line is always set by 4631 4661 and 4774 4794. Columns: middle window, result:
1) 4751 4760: 0.4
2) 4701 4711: 0.2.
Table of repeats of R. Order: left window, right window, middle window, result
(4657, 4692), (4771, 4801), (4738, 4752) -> 0.4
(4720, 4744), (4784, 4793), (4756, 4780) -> 0.5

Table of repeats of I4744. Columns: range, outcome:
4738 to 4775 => 11.8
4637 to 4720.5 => 12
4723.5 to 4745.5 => 12.1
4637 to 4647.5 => 12.4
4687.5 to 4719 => 11.9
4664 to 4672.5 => 12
